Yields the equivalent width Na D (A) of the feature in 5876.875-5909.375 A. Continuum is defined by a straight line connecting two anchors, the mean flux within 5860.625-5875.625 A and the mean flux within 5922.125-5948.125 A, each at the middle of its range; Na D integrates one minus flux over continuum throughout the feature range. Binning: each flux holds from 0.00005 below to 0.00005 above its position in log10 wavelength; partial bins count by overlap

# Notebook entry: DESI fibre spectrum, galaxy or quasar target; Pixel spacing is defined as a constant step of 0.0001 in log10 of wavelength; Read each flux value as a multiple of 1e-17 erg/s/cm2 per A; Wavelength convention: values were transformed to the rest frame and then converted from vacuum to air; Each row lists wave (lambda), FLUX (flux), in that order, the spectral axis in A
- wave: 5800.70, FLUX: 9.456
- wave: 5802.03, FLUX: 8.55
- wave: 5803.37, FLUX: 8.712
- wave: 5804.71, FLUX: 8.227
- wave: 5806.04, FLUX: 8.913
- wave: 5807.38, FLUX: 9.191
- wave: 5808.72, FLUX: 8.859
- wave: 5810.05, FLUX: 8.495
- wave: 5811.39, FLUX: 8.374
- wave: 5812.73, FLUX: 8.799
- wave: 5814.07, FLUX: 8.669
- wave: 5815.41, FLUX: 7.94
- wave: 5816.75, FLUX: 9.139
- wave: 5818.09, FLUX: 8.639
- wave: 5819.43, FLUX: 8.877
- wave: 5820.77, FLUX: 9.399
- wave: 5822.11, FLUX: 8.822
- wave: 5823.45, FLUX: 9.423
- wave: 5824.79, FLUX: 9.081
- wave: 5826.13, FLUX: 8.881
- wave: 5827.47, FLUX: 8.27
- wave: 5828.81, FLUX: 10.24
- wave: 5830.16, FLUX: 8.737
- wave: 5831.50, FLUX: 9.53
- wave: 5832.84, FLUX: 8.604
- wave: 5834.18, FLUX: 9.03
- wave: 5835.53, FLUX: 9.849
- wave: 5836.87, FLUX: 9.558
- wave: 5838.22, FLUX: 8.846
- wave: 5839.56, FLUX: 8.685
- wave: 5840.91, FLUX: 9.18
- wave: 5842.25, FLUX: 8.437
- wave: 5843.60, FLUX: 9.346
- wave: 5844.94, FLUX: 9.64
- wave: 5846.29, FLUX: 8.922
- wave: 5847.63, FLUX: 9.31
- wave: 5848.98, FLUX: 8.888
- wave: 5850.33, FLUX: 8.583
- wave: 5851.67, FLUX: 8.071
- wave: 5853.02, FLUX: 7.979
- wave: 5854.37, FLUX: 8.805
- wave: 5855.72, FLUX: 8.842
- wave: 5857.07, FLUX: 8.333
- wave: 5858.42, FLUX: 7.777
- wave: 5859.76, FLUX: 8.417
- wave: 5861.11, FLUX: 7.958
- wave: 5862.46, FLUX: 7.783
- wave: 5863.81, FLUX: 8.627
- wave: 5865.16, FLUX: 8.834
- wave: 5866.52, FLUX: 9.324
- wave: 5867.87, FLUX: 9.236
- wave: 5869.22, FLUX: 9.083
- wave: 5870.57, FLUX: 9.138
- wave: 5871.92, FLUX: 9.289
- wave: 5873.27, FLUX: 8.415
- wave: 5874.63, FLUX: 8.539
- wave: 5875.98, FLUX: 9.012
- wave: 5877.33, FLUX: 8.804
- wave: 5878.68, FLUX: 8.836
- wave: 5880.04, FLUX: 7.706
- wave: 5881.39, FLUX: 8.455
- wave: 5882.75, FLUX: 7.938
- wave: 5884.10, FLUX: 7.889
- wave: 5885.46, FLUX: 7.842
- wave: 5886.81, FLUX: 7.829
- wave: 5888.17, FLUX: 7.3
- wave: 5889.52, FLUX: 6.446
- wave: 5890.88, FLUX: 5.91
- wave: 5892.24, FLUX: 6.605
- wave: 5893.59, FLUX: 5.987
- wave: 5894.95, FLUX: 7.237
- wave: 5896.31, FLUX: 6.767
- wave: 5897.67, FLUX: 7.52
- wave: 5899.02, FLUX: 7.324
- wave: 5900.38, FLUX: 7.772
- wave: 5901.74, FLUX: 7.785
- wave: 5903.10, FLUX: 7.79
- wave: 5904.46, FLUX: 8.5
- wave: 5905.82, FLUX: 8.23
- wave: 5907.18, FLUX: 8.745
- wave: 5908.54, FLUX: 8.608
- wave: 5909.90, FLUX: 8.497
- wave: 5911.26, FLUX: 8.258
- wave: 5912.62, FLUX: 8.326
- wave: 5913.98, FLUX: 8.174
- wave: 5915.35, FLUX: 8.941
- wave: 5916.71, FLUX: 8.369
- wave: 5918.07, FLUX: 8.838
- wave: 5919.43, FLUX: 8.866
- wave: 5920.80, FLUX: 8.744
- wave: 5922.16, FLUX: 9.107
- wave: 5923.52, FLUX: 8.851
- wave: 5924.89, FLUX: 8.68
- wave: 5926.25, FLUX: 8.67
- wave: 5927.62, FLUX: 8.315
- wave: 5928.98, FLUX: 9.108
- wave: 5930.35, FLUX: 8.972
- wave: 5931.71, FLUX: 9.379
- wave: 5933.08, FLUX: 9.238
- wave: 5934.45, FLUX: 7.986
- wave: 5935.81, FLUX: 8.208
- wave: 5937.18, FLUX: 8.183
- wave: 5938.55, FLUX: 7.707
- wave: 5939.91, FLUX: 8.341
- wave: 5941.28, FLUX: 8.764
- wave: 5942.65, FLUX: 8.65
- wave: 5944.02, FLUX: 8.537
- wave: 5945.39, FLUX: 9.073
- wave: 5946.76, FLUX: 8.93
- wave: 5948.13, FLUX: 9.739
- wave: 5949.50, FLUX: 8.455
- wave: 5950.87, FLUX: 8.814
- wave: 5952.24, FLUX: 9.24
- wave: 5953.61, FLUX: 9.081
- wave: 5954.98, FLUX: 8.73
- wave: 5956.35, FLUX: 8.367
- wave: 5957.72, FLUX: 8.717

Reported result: 4.01 A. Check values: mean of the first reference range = 8.76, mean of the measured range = 7.66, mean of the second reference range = 8.68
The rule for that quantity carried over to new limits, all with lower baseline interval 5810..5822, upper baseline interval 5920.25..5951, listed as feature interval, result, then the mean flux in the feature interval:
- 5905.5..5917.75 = 0.3 A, 8.48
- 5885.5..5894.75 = 2.0 A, 6.79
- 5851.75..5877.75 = 0.3 A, 8.63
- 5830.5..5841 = -0.5 A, 9.15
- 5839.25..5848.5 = -0.4 A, 9.09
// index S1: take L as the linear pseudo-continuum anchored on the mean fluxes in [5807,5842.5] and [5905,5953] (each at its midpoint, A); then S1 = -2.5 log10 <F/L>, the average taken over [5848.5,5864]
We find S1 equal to 0.069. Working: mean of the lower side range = 8.95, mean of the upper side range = 8.67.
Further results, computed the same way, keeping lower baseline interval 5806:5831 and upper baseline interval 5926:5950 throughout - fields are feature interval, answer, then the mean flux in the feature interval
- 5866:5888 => 0.03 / 8.55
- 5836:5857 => 0.00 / 8.87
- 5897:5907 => 0.11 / 7.89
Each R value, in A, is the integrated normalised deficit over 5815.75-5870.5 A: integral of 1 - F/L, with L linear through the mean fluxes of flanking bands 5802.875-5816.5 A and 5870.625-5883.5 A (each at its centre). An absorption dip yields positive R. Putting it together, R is -1.7 A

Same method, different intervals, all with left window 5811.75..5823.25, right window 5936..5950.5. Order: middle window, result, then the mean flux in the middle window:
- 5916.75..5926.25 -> -0.16 A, 8.81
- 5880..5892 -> 1.75 A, 7.43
